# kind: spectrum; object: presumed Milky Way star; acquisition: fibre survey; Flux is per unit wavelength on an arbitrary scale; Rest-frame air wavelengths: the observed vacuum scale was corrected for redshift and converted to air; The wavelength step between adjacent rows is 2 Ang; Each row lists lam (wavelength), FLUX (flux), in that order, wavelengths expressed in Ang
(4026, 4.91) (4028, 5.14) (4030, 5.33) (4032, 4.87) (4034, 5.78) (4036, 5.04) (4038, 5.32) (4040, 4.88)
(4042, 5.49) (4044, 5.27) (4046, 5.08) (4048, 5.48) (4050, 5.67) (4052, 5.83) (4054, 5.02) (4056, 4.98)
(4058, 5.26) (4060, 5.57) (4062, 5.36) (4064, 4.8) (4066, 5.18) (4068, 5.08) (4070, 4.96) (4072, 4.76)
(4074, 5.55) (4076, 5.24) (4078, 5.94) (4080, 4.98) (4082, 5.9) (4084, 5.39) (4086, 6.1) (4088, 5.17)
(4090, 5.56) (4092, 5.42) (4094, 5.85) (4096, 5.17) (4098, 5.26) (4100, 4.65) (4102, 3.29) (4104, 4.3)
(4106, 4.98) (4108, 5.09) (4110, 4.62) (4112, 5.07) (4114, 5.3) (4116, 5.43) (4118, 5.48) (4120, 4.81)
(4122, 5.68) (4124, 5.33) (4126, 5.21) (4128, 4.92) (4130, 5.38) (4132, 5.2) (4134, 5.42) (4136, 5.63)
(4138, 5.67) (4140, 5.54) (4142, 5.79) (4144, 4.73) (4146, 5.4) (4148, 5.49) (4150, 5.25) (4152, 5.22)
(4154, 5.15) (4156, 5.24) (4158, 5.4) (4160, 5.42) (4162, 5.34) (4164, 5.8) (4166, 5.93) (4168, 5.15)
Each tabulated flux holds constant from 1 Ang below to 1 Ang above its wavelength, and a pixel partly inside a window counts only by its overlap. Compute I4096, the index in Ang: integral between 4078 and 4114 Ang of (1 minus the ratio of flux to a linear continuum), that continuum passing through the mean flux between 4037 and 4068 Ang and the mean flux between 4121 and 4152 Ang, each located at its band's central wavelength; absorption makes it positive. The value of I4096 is 1.3 Ang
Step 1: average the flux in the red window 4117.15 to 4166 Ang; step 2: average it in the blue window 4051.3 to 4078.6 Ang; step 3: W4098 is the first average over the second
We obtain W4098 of 1.02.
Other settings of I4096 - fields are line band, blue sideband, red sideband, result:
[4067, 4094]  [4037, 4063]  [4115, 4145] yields -0.37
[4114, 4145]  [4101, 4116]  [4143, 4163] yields -2.33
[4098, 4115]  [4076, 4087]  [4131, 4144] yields 2.63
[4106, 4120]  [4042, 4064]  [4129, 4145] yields 0.70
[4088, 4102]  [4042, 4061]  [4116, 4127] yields 0.44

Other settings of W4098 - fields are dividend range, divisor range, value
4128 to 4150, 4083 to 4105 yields 1.06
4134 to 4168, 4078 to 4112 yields 1.06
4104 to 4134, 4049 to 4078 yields 0.98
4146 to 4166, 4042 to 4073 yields 1.03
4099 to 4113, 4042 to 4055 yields 0.85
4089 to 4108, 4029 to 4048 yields 0.94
